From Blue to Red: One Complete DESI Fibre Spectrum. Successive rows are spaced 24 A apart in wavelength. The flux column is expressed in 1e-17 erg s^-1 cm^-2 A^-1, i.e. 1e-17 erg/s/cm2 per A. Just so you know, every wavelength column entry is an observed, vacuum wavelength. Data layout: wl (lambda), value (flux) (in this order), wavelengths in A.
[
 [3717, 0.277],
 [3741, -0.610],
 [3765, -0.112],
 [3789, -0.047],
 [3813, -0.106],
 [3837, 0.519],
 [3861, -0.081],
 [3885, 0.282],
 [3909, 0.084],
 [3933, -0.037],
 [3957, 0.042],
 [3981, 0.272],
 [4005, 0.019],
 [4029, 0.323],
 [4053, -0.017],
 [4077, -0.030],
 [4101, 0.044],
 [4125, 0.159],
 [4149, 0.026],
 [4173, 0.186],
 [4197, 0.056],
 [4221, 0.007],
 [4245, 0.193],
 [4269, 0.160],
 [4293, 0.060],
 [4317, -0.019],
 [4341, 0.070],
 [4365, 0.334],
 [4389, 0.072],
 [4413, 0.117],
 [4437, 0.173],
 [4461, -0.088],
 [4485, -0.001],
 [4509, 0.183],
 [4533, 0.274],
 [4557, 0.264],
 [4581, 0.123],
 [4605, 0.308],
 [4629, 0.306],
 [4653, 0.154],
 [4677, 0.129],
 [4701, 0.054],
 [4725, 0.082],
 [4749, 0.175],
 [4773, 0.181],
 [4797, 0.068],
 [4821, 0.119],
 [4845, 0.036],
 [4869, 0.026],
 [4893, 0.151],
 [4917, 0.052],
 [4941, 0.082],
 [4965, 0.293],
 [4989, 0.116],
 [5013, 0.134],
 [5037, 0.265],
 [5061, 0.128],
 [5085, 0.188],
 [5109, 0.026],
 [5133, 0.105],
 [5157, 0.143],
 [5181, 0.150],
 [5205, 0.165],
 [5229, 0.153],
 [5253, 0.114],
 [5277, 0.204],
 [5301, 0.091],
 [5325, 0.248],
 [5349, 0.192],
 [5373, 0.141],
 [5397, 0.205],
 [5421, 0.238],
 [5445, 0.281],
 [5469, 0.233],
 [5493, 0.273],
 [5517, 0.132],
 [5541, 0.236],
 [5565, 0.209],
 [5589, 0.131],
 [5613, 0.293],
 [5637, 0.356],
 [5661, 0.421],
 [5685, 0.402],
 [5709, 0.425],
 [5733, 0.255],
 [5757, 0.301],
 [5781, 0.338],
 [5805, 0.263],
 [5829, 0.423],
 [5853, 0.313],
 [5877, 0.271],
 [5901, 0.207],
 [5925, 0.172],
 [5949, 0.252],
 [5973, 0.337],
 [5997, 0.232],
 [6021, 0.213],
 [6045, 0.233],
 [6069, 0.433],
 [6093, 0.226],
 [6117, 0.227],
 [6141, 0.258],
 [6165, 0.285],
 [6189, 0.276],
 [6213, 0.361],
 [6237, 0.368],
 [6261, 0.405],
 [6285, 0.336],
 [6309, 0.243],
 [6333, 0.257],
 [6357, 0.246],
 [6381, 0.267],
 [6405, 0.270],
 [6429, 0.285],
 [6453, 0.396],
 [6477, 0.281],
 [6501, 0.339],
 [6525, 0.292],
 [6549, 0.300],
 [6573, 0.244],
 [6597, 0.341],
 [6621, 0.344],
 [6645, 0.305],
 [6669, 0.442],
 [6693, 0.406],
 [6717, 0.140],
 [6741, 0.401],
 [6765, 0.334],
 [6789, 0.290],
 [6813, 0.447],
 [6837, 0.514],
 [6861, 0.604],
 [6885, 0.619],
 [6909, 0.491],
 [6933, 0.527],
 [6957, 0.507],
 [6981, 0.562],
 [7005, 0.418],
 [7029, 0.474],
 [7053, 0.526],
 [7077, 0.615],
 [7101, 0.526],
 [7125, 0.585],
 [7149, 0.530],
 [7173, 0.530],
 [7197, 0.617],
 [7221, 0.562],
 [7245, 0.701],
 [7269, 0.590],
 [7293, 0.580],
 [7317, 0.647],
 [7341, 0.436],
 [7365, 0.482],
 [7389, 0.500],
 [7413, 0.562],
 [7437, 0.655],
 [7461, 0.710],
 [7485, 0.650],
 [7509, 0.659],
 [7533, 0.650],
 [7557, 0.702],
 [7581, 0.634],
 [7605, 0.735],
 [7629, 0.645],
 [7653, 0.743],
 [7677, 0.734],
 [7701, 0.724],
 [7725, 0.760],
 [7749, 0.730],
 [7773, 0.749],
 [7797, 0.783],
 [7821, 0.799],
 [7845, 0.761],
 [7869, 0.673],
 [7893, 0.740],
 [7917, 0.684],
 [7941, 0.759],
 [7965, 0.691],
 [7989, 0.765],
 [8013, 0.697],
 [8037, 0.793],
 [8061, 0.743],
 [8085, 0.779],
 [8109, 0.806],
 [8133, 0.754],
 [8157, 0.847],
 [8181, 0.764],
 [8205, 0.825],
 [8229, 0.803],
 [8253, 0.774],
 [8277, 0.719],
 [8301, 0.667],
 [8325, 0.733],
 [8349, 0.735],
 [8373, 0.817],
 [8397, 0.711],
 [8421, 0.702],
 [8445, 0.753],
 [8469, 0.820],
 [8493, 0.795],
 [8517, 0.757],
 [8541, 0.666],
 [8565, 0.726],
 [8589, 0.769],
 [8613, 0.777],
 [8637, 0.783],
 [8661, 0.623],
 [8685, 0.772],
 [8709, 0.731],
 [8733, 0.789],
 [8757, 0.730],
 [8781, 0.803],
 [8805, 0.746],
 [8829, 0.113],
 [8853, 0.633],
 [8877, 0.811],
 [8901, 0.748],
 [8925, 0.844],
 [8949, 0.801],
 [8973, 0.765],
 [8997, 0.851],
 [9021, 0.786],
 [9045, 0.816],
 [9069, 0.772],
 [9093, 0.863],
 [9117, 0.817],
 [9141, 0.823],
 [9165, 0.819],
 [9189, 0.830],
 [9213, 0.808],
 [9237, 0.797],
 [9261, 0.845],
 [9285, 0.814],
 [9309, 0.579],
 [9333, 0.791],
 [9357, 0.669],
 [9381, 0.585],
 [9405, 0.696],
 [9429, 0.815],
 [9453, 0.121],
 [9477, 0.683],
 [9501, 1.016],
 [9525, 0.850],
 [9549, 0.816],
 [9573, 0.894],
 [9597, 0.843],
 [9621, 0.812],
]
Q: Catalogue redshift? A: 0.71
